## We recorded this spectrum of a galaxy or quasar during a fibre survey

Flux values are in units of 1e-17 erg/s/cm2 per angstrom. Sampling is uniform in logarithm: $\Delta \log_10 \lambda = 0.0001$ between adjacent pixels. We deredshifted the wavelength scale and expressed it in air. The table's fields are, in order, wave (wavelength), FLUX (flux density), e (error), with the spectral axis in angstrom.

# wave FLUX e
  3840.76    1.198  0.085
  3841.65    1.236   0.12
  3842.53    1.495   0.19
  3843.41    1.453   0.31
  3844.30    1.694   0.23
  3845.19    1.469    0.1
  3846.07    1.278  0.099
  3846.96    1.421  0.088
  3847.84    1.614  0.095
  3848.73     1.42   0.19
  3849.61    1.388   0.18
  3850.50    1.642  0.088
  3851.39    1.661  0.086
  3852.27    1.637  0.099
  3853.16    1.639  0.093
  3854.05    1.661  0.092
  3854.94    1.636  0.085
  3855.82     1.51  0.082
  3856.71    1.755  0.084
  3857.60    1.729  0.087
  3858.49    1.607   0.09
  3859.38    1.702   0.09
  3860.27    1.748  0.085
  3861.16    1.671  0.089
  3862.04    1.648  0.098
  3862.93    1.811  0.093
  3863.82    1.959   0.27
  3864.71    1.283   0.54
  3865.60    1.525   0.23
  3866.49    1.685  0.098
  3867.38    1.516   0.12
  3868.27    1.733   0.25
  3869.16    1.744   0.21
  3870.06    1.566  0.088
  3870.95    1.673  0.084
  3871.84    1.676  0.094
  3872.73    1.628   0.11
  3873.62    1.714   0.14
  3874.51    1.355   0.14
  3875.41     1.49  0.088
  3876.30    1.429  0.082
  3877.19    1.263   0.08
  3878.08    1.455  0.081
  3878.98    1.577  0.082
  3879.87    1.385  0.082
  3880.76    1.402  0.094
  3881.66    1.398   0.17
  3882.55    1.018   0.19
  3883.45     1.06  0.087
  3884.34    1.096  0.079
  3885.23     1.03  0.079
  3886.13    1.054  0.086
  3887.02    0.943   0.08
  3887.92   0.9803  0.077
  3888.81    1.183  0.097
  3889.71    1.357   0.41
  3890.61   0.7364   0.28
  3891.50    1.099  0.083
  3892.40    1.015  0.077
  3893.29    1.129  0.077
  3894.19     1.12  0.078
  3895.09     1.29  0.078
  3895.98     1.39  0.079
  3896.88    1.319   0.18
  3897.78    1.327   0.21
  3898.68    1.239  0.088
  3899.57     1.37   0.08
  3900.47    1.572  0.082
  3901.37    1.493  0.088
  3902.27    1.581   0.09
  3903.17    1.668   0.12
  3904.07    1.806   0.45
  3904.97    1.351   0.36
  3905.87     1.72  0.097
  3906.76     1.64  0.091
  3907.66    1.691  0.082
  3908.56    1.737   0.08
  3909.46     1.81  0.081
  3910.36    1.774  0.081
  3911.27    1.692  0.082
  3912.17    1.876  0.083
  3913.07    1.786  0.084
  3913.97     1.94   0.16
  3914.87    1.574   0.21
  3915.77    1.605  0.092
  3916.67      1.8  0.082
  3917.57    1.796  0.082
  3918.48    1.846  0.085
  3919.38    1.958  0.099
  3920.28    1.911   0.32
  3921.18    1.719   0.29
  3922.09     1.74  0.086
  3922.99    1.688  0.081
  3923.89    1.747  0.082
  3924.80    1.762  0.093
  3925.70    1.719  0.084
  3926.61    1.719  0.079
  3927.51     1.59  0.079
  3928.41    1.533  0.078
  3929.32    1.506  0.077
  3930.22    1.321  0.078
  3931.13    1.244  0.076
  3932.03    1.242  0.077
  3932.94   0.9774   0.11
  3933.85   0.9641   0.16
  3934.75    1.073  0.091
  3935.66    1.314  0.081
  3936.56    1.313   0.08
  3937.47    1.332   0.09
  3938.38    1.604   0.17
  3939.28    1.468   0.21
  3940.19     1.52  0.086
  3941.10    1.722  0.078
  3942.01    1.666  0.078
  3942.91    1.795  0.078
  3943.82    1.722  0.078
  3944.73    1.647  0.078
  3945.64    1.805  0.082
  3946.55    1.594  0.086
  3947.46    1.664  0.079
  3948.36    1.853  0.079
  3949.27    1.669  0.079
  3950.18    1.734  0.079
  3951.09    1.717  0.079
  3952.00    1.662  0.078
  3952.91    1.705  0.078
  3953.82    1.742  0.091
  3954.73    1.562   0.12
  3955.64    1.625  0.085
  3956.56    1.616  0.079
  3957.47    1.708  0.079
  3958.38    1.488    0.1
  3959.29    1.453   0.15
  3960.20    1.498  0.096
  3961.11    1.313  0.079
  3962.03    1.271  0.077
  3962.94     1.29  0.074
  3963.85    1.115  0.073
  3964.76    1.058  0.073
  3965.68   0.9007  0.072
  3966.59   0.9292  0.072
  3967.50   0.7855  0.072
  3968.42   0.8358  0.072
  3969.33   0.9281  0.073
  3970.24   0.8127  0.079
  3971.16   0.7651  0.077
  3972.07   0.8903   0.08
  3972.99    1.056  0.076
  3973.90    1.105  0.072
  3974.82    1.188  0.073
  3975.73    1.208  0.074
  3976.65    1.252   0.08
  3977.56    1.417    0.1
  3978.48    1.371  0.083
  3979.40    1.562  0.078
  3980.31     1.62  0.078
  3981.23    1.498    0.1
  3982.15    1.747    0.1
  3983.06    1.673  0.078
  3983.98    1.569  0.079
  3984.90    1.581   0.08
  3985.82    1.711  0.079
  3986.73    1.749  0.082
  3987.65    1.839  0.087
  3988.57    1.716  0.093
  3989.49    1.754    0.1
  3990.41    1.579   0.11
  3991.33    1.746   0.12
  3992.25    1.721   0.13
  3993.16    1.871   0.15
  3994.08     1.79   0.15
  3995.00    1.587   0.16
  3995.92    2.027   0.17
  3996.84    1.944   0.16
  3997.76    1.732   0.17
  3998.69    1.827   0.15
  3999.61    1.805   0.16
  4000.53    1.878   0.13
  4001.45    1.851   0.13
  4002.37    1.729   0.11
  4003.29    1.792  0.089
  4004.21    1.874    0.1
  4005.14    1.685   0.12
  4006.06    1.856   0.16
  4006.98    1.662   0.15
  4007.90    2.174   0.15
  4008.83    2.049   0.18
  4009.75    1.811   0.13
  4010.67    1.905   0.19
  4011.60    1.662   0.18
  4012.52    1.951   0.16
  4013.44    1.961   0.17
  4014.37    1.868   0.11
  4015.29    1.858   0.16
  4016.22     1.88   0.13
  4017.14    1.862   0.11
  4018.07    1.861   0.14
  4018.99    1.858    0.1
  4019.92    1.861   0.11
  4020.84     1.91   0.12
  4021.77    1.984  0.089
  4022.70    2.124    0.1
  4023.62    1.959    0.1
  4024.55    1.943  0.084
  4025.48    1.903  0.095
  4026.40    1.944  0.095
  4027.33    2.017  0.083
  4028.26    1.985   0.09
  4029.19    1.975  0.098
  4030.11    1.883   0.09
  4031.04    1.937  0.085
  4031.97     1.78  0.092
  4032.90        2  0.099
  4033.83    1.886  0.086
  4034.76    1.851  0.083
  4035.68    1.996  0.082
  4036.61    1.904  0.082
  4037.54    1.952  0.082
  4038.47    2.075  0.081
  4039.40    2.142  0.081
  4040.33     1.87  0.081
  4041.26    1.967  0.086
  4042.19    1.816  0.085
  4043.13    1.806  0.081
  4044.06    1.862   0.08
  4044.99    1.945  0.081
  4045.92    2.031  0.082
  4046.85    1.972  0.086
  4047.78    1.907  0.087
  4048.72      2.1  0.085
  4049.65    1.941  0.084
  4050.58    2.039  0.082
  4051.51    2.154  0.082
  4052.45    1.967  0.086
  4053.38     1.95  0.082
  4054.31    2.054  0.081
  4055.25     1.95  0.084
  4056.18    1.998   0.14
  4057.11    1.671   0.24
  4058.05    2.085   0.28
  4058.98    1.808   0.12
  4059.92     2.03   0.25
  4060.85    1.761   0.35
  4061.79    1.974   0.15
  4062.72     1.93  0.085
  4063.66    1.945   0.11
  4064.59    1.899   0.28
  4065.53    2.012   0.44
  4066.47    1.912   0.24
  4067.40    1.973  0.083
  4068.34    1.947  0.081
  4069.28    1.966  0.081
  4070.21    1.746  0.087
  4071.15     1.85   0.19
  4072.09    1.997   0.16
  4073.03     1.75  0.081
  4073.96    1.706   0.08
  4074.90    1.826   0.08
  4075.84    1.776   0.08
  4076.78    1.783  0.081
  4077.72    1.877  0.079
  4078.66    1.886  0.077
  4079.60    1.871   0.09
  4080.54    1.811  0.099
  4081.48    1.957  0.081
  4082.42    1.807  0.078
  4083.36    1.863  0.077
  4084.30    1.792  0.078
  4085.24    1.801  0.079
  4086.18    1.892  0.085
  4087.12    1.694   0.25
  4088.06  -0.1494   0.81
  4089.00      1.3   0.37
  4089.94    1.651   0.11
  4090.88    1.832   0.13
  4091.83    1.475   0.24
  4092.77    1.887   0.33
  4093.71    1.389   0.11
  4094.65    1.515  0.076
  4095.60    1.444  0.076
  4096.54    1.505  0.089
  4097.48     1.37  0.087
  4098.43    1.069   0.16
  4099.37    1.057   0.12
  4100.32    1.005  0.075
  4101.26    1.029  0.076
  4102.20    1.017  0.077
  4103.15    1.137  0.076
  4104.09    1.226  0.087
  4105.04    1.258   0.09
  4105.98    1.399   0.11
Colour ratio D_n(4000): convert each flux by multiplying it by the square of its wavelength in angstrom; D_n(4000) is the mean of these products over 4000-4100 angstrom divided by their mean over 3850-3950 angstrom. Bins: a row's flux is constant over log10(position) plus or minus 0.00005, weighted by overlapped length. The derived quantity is 1.30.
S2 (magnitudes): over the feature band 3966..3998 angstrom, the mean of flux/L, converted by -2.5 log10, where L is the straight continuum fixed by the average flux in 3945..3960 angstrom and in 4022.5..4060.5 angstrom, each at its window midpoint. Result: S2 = 0.219 mag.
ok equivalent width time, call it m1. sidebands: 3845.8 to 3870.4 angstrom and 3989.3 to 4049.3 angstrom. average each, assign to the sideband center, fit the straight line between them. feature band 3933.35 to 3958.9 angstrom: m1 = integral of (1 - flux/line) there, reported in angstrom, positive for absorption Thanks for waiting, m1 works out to 2.7 angstrom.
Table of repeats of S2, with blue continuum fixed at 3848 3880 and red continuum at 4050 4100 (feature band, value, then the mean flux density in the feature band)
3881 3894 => 0.434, 1.08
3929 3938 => 0.321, 1.23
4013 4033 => -0.124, 1.92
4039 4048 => -0.119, 1.93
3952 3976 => 0.330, 1.23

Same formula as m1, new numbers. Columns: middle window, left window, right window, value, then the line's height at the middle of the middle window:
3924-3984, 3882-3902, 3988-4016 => 4.7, 1.54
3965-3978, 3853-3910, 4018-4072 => 5.4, 1.72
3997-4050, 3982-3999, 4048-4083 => -2.6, 1.82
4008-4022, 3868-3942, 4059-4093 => -1.9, 1.67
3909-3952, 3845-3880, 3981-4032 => 2.1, 1.7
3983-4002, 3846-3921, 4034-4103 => -1.1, 1.66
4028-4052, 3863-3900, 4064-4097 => -4.5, 1.65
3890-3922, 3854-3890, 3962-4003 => -1.9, 1.47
